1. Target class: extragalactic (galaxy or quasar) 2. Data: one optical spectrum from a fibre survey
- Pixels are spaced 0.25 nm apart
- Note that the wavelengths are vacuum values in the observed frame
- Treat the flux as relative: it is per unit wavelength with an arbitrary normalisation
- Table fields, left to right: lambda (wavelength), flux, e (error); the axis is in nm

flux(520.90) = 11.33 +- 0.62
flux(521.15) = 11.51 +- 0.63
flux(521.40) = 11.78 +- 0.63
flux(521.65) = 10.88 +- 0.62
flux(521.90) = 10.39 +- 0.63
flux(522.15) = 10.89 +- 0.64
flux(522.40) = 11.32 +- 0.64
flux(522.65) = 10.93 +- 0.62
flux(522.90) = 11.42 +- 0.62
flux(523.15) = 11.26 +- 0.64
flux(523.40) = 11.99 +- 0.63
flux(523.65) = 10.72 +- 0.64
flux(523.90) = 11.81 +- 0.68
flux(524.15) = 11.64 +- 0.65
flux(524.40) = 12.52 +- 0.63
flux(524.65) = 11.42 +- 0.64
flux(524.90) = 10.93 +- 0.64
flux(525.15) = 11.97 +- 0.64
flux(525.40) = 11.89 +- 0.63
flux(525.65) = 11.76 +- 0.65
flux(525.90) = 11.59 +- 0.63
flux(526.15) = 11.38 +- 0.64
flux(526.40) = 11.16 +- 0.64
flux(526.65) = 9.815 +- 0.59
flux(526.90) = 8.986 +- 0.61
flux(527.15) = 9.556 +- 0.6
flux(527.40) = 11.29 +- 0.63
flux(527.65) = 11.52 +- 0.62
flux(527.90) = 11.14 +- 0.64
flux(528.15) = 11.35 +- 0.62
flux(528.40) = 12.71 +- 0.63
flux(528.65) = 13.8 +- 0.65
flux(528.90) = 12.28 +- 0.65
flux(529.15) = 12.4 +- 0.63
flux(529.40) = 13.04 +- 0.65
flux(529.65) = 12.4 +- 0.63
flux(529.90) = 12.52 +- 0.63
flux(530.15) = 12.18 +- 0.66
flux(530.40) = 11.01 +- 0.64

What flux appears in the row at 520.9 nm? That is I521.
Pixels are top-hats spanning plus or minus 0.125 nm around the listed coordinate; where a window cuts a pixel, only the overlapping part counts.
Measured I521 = 11.33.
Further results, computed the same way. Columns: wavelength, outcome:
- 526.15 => 11.38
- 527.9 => 11.14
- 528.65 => 13.8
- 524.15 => 11.64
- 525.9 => 11.59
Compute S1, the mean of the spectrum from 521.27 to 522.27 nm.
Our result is 11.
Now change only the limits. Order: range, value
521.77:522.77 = 10.9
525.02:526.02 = 11.8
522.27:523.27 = 11.2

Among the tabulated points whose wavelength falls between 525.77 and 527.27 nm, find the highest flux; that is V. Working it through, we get 11.59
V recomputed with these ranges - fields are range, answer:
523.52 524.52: 12.52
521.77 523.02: 11.42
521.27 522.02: 11.78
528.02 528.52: 12.71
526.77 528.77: 13.8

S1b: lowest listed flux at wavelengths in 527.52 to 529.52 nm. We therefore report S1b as 11.14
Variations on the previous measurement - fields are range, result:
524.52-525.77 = 10.93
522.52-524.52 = 10.72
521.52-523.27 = 10.39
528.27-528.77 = 12.71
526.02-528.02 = 8.986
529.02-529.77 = 12.4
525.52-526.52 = 11.16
